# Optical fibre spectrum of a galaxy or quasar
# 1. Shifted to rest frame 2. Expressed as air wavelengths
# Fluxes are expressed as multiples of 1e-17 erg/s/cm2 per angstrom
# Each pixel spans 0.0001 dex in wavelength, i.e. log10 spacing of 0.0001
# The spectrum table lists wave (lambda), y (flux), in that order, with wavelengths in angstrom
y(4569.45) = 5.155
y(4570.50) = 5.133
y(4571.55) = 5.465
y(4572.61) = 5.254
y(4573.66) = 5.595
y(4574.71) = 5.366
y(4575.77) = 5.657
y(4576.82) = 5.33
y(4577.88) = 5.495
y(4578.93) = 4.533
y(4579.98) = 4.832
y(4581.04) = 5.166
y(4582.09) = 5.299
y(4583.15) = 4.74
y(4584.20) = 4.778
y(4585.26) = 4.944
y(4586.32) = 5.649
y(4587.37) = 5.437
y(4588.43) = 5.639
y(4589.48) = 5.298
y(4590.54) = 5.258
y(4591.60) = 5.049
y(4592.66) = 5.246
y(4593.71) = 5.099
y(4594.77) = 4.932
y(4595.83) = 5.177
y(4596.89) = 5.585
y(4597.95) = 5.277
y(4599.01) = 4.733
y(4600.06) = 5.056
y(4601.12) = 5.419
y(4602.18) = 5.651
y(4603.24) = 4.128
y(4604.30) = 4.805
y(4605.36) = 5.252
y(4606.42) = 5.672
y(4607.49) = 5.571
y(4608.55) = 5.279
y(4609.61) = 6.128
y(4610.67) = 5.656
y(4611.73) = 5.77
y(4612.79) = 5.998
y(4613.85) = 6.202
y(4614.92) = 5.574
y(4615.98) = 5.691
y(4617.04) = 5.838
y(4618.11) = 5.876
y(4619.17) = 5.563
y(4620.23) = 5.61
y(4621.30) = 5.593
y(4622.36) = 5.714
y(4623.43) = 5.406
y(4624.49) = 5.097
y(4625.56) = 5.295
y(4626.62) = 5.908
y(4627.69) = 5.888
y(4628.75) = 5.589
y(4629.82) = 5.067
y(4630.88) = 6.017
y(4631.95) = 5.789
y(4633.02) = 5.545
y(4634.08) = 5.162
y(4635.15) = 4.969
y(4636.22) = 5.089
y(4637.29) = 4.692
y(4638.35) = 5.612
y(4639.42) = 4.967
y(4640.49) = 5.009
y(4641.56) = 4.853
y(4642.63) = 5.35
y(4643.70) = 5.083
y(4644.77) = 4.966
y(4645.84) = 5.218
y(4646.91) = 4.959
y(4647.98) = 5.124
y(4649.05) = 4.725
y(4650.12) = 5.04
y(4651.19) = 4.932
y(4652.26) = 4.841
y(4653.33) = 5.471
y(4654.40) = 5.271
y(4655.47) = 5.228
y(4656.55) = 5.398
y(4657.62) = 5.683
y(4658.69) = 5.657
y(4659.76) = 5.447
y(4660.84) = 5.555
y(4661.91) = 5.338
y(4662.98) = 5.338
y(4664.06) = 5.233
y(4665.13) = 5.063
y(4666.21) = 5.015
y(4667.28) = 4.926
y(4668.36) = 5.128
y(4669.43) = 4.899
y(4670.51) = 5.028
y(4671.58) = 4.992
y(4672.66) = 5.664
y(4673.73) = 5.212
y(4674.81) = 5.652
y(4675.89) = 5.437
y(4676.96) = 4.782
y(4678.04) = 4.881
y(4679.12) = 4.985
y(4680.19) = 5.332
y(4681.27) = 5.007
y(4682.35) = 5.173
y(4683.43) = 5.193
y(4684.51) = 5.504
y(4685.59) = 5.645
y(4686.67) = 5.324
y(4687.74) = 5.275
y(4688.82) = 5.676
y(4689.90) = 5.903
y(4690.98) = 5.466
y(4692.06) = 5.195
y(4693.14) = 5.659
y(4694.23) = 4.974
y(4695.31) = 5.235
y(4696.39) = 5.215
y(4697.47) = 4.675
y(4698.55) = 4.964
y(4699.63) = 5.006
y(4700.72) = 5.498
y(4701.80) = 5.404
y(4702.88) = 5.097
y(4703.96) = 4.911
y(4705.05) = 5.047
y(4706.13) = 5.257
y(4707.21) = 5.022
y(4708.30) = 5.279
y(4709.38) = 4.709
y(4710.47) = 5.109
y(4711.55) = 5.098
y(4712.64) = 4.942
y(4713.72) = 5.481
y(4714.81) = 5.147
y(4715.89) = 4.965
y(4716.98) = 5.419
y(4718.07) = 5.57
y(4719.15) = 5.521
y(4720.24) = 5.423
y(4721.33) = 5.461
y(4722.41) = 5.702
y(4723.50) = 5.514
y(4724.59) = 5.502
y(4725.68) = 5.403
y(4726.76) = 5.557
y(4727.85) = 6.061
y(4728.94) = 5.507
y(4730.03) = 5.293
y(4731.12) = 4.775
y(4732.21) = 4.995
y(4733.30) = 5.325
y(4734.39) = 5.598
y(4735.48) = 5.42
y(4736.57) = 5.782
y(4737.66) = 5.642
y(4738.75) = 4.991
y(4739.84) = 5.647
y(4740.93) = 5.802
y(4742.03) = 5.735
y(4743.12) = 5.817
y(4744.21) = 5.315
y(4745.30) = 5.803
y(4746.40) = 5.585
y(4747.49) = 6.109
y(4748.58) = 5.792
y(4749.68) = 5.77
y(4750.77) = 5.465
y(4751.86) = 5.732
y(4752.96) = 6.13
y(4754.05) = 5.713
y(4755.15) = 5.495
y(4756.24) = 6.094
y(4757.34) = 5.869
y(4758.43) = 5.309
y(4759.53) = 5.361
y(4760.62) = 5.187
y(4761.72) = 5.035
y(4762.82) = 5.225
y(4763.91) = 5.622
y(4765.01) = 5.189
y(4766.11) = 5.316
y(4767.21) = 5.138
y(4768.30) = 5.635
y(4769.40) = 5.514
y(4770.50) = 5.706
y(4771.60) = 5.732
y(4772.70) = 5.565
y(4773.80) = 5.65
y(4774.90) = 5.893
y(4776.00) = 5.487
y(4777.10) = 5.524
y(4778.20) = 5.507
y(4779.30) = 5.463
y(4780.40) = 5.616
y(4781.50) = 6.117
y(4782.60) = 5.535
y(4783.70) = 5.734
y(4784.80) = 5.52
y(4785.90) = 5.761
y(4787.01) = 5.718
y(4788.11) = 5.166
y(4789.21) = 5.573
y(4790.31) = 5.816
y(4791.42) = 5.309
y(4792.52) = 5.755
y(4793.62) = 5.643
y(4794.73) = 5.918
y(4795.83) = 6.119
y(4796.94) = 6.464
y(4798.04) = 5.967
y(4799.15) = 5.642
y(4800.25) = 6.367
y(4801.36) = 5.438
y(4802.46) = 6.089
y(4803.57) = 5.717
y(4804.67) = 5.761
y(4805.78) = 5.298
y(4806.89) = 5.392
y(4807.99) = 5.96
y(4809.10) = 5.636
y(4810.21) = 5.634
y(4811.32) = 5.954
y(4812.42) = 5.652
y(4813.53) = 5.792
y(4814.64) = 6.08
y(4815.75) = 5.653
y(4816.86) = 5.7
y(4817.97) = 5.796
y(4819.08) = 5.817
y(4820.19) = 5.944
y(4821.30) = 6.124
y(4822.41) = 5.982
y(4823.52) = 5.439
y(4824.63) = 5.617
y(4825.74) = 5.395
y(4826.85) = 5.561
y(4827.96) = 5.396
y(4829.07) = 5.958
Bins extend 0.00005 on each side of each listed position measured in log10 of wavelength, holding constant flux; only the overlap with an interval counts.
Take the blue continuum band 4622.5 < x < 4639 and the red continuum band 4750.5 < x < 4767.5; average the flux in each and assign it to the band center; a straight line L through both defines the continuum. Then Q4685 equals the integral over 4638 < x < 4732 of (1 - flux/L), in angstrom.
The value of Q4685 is 3.58 angstrom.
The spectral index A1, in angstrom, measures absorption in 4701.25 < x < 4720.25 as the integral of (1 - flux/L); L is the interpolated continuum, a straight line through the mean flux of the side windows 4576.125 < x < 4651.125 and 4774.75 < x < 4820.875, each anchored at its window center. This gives 1.2 angstrom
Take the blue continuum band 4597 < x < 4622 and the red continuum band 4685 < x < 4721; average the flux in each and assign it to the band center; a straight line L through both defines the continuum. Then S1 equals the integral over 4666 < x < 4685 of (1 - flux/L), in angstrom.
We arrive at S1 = 0.58 angstrom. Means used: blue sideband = 5.5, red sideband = 5.25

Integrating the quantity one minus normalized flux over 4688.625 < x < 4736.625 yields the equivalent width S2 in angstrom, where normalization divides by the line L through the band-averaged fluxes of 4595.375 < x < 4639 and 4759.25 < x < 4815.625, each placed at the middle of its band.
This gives 2.3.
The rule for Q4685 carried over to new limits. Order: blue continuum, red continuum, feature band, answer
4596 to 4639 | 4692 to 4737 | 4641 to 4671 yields 1.23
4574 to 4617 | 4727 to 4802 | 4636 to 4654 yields 1.16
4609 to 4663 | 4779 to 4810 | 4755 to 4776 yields 0.64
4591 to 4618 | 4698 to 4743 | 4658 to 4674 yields 0.38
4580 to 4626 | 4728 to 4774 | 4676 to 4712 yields 1.79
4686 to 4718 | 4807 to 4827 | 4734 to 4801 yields -1.42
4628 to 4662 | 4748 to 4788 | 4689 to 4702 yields 0.26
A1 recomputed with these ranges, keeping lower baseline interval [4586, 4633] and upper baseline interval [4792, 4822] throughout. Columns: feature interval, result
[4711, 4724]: 0.7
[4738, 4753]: 0.1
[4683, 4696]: 0.4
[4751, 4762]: 0.3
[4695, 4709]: 1.3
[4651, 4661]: 0.4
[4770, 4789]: 0.5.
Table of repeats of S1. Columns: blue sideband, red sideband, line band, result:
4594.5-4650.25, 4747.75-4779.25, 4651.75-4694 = 1.12 angstrom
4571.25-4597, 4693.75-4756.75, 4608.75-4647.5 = -1.34 angstrom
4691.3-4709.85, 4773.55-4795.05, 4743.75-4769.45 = -0.45 angstrom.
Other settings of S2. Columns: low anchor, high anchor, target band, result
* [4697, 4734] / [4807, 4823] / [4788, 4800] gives -0.2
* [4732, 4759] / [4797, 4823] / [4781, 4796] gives 0.2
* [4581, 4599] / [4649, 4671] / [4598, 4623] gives -1.5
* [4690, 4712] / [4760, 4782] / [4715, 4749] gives -1.3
